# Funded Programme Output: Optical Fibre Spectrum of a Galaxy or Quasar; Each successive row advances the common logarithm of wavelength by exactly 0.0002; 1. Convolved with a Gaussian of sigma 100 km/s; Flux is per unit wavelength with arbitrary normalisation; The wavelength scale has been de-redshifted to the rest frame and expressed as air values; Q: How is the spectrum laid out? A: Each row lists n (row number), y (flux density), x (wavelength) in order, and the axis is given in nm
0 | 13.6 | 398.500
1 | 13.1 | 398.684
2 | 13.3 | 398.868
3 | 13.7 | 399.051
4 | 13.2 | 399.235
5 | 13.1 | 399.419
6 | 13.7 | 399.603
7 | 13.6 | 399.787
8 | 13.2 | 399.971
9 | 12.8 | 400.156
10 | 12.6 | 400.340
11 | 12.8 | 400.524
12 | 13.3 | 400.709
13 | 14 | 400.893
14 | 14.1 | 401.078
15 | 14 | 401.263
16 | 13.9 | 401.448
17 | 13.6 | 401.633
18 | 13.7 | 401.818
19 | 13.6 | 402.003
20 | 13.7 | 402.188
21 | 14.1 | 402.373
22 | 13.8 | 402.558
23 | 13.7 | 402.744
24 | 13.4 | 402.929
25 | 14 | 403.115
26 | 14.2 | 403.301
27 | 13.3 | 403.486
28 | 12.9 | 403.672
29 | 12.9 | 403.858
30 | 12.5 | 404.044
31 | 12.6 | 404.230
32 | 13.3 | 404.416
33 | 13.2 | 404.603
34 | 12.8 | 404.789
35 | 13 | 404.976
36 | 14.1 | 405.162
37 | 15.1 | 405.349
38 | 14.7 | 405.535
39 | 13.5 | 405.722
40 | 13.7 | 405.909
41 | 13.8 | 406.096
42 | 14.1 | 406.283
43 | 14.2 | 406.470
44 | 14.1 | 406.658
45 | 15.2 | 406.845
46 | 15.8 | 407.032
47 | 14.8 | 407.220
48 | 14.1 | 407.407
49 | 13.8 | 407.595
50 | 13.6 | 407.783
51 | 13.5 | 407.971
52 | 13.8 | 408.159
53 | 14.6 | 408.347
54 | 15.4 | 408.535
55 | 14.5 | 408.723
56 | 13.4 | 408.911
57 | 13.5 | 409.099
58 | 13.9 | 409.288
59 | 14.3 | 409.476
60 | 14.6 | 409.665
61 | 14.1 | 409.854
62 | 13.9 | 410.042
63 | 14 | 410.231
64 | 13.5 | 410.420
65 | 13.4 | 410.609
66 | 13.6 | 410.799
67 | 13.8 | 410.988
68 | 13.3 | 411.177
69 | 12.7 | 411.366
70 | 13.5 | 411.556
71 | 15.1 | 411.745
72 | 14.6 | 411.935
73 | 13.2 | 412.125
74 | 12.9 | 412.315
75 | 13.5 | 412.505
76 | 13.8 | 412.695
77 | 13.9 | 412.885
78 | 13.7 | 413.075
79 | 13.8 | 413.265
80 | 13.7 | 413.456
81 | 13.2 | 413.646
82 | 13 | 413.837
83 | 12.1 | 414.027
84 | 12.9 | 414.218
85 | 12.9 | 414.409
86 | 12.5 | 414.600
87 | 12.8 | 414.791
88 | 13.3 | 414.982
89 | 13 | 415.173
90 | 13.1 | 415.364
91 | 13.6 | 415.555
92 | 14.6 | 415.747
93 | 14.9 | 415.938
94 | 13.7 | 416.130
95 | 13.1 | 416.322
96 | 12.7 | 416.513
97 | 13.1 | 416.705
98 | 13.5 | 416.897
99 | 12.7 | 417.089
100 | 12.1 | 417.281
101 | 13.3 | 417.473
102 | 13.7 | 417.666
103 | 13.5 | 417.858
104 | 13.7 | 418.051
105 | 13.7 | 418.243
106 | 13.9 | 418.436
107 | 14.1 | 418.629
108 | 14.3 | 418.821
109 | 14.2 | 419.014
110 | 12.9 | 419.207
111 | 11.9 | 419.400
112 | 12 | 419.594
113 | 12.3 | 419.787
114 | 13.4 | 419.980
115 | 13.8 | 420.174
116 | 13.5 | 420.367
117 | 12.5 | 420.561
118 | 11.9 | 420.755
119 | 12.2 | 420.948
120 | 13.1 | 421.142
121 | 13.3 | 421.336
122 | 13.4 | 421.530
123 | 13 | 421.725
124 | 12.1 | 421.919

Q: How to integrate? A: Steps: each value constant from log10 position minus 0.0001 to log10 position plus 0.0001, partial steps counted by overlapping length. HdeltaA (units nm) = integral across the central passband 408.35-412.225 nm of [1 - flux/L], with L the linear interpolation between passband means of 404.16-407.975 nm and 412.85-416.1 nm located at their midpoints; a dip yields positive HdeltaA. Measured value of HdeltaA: -0.08 nm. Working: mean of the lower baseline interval 14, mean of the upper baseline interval 13.4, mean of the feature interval 13.9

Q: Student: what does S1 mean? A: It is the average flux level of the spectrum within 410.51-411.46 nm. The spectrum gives 13.4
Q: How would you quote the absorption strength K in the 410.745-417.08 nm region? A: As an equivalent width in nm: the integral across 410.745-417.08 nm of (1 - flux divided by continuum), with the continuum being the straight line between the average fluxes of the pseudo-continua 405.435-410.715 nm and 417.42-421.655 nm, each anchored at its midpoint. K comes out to 0.113 nm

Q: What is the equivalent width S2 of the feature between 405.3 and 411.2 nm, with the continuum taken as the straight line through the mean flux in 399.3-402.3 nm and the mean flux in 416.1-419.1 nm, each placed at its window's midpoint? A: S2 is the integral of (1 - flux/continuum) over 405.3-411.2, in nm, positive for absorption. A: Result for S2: -0.283 nm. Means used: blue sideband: 13.5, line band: 14.1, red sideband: 13.5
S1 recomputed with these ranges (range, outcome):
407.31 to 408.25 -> 13.8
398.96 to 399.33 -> 13.4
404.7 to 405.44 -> 13.7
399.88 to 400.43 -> 12.9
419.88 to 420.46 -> 13.6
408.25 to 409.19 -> 14.3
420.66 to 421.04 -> 12.1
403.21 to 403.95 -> 13.3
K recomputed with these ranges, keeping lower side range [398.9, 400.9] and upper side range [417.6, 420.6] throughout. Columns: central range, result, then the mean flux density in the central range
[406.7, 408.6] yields -0.164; 14.4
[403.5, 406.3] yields -0.039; 13.5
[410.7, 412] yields -0.046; 13.8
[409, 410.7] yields -0.078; 13.9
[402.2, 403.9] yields -0.045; 13.6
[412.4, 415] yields 0.020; 13.2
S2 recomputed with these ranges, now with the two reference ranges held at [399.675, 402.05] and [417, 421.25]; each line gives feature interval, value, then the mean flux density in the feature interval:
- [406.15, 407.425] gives -0.120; 14.6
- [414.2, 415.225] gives 0.024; 12.9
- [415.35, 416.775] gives -0.049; 13.6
